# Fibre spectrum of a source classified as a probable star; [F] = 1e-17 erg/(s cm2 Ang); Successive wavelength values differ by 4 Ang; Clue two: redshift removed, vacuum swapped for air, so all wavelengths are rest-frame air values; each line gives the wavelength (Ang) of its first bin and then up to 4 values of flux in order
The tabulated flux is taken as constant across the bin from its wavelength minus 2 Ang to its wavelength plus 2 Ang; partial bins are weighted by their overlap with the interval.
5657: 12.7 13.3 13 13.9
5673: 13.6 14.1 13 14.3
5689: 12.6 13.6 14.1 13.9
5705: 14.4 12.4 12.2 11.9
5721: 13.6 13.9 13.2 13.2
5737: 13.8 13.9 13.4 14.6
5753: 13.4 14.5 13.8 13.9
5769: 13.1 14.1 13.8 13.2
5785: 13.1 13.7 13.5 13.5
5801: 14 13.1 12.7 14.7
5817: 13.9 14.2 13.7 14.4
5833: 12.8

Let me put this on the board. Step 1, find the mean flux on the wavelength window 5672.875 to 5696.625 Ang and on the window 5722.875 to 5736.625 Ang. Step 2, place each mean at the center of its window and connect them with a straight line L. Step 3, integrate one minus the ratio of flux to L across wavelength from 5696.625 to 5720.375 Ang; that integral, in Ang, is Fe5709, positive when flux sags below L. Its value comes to 0.72 Ang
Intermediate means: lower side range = 13.6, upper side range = 13.5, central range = 13.1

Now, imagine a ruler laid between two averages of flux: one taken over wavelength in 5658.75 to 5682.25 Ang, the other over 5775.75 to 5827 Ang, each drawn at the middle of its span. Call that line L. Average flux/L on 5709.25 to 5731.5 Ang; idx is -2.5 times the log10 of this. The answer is 0.051 mag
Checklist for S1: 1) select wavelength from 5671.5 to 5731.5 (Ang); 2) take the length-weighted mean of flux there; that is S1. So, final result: 13.4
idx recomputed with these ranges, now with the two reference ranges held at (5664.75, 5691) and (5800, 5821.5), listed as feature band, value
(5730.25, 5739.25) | 0.01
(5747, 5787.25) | -0.01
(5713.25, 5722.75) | 0.08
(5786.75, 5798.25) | 0.01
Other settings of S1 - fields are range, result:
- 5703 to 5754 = 13.4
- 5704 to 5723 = 12.8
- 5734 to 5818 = 13.7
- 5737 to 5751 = 13.9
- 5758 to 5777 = 13.8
